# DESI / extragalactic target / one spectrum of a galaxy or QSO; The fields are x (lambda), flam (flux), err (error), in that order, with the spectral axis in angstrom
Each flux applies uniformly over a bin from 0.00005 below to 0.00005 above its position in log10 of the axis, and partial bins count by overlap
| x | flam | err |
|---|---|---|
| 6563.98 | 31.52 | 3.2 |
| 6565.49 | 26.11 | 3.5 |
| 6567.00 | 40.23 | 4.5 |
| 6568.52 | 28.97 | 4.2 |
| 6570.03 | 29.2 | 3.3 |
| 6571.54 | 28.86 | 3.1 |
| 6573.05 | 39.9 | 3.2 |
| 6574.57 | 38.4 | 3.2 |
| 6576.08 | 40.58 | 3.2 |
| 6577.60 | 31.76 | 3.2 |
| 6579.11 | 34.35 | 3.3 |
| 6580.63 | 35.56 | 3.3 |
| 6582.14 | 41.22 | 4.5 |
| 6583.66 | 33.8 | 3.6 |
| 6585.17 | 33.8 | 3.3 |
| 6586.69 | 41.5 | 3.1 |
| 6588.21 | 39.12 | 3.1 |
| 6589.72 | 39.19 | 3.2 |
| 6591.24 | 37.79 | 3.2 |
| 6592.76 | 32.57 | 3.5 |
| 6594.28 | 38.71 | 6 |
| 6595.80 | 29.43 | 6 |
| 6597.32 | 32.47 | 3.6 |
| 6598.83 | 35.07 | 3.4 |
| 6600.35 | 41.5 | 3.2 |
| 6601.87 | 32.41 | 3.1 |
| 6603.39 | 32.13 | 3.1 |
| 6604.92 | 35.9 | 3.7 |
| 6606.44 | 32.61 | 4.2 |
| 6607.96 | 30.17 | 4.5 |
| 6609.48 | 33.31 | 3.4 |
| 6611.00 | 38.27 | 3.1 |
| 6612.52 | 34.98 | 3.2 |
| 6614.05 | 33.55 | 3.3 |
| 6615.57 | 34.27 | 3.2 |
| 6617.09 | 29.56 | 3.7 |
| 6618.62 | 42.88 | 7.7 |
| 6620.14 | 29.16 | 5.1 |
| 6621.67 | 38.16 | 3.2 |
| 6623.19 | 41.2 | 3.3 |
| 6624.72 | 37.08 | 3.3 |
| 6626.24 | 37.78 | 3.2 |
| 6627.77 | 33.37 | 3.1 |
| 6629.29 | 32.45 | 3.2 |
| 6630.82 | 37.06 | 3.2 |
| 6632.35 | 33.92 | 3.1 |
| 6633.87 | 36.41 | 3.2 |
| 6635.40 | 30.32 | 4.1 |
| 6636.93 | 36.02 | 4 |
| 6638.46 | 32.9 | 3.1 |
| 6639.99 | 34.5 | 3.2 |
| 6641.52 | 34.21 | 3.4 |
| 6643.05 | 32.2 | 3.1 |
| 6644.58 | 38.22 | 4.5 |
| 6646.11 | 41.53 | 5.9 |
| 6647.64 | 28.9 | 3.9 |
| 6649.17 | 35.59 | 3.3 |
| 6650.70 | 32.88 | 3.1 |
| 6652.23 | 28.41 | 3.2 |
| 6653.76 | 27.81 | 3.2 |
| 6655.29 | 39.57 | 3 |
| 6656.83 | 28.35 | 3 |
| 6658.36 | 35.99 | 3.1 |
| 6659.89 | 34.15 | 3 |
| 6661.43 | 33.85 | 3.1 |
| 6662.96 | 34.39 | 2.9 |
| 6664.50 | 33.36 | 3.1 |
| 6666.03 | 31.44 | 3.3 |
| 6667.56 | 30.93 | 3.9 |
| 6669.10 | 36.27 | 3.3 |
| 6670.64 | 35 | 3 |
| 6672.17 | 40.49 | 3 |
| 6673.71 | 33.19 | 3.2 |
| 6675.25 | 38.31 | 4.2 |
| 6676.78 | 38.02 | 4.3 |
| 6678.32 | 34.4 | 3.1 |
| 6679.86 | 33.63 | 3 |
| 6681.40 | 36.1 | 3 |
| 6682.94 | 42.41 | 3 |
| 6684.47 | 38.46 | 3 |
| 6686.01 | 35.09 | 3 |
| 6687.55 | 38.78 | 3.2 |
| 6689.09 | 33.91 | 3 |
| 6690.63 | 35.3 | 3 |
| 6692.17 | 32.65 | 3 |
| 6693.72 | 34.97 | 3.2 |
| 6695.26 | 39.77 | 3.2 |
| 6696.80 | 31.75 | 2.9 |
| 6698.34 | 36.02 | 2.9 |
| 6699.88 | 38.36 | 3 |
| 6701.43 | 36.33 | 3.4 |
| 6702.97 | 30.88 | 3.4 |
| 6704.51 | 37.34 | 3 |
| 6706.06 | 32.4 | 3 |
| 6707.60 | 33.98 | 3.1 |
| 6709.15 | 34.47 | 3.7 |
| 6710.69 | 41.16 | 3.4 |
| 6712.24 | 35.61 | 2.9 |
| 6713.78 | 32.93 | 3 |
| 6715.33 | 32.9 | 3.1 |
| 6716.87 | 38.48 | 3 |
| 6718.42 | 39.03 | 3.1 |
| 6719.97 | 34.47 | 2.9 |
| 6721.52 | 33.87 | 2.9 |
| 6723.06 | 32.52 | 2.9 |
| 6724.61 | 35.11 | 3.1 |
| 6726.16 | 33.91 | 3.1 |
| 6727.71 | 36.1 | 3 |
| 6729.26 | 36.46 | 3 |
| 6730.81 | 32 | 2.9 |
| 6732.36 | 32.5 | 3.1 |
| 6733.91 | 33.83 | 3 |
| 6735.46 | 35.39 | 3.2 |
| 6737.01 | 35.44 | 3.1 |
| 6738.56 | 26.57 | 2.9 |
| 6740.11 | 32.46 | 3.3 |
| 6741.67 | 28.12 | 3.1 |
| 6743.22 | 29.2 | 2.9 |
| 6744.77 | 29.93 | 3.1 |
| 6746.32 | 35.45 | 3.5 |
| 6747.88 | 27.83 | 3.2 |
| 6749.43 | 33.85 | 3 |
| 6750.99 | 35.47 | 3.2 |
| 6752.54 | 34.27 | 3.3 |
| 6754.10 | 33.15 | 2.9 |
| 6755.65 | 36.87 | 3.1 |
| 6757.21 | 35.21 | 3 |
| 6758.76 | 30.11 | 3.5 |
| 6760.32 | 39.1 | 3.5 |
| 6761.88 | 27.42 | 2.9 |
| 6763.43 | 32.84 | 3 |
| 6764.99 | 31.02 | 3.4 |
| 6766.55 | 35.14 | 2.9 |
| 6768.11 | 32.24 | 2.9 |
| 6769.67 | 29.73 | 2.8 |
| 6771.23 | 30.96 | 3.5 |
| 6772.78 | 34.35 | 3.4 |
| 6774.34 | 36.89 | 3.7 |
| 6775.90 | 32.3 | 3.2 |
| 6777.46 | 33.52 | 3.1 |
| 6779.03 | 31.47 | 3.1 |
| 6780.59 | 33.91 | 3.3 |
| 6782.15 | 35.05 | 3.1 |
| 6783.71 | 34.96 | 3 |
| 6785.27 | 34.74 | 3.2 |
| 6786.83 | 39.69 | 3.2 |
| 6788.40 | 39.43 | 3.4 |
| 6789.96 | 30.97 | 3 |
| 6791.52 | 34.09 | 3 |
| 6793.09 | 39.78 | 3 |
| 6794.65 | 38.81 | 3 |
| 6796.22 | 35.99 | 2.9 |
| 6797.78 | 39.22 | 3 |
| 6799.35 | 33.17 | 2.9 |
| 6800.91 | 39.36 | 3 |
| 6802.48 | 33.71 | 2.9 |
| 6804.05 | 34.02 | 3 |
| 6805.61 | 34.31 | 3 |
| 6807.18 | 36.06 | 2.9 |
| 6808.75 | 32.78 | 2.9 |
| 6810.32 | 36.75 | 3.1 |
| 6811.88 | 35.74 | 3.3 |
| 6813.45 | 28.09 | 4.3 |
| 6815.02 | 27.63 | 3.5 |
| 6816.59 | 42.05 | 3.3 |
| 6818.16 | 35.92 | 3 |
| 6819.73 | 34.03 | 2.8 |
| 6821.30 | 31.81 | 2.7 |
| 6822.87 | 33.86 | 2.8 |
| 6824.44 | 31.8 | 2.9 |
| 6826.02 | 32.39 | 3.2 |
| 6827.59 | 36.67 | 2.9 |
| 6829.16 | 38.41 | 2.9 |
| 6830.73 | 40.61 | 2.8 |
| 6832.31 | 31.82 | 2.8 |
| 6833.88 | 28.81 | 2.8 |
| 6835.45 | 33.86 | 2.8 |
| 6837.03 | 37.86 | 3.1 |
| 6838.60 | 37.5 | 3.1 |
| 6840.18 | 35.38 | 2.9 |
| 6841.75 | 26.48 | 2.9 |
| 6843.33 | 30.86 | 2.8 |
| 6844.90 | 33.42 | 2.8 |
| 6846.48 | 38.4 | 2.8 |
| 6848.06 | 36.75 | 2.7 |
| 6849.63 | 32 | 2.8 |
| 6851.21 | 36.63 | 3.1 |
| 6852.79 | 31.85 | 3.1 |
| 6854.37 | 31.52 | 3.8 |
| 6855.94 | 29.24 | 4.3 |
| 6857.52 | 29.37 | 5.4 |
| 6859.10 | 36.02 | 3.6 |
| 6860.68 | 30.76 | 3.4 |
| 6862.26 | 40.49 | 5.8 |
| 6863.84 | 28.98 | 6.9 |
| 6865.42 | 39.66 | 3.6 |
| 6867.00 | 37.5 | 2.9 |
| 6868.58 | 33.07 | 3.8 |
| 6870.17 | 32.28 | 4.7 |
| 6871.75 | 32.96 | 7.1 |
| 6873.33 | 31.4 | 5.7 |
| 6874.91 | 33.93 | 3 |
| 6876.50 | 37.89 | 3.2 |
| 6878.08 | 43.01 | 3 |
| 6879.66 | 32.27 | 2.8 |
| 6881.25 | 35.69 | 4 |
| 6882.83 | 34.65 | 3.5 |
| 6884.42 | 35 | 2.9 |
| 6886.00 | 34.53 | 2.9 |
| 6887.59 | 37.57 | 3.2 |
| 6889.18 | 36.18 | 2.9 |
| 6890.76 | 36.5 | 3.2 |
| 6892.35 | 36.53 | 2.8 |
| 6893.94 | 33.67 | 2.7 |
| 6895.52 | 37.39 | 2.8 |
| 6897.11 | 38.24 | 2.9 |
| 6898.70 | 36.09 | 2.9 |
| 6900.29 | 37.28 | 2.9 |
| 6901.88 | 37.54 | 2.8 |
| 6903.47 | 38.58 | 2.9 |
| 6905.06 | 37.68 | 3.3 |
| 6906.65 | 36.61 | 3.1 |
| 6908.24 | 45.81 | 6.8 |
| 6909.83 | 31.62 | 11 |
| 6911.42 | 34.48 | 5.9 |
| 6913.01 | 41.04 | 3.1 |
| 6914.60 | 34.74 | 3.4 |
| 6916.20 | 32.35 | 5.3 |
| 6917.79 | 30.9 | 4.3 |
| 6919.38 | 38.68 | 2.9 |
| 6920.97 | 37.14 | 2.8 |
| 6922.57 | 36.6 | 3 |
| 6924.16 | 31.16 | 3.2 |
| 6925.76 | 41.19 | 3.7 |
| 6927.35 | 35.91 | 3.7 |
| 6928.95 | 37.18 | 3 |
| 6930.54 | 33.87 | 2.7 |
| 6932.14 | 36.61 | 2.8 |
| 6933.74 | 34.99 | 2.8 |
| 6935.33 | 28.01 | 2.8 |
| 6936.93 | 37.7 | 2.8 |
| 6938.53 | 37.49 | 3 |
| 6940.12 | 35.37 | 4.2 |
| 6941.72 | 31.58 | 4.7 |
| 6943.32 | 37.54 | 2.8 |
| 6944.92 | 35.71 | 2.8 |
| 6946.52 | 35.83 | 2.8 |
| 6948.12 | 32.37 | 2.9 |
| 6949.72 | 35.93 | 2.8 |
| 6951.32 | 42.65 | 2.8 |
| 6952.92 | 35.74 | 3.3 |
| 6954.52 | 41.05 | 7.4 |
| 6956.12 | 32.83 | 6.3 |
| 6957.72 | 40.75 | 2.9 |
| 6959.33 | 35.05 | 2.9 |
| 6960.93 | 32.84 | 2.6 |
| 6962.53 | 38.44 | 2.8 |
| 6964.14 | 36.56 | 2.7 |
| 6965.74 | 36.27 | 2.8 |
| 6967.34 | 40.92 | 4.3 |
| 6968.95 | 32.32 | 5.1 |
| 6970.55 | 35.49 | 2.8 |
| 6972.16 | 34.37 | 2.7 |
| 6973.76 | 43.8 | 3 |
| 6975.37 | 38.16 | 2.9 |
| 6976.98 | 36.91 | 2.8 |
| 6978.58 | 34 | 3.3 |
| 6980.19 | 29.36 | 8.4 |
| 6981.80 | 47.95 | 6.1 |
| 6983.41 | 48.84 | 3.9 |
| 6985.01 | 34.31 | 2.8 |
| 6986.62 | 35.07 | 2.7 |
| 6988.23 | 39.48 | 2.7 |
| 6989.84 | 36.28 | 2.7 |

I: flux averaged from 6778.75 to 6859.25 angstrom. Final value 34.5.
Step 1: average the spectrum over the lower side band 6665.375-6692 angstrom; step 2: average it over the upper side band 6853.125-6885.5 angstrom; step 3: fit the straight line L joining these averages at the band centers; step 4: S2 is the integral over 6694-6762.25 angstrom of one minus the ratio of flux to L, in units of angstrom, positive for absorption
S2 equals 2.7 angstrom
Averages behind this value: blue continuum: 35.9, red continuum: 34.3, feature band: 34.1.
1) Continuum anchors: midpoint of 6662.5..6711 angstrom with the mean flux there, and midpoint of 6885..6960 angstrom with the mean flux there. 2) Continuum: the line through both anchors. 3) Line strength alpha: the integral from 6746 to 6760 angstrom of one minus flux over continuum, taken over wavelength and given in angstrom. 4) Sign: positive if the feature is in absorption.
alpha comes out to 0.8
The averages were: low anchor 35.6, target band 33.7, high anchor 36.3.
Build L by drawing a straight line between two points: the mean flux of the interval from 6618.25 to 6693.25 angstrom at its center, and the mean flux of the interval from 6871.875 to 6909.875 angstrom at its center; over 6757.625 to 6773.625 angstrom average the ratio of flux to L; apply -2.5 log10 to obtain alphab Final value 0.11 mag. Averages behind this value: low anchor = 35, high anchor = 36.5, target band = 32.4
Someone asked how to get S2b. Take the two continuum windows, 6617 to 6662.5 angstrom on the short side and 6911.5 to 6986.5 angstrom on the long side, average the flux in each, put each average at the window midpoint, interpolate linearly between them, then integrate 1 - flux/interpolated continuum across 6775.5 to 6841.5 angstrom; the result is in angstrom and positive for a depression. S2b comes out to 1.3 angstrom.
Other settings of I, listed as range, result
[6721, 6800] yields 33.8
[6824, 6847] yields 34.3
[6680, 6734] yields 35.4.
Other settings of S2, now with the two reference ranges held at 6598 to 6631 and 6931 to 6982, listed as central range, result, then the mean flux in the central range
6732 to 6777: 3.64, 32.7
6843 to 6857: 0.96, 33.4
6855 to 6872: 1.07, 33.7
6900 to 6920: -0.33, 36.7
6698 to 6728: 0.13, 35.3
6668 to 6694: -0.69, 36.2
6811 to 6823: 0.71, 33.7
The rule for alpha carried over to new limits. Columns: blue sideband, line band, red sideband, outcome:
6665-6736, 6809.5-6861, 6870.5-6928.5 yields 3.03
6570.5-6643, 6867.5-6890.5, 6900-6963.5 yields 0.61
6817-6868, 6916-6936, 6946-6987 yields 0.63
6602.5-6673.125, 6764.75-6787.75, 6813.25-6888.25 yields 0.32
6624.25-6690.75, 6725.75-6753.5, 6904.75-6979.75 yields 2.00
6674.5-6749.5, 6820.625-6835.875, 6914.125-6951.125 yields 0.42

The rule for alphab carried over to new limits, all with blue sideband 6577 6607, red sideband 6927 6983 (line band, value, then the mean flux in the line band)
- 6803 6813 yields 0.04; 34.7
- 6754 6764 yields 0.07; 33.6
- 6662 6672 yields 0.05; 34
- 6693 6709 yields 0.02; 35.2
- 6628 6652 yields 0.04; 34.3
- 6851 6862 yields 0.12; 32.4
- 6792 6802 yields -0.04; 37.5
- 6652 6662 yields 0.09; 32.8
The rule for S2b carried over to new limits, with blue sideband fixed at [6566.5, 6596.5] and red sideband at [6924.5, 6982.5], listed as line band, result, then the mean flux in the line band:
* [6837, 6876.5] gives 2.7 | 33.8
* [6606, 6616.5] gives 0.6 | 33.9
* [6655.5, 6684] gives 0.6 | 35.1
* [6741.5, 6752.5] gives 1.3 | 31.8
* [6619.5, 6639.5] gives 0.4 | 35.1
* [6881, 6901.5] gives 0.1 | 36.1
